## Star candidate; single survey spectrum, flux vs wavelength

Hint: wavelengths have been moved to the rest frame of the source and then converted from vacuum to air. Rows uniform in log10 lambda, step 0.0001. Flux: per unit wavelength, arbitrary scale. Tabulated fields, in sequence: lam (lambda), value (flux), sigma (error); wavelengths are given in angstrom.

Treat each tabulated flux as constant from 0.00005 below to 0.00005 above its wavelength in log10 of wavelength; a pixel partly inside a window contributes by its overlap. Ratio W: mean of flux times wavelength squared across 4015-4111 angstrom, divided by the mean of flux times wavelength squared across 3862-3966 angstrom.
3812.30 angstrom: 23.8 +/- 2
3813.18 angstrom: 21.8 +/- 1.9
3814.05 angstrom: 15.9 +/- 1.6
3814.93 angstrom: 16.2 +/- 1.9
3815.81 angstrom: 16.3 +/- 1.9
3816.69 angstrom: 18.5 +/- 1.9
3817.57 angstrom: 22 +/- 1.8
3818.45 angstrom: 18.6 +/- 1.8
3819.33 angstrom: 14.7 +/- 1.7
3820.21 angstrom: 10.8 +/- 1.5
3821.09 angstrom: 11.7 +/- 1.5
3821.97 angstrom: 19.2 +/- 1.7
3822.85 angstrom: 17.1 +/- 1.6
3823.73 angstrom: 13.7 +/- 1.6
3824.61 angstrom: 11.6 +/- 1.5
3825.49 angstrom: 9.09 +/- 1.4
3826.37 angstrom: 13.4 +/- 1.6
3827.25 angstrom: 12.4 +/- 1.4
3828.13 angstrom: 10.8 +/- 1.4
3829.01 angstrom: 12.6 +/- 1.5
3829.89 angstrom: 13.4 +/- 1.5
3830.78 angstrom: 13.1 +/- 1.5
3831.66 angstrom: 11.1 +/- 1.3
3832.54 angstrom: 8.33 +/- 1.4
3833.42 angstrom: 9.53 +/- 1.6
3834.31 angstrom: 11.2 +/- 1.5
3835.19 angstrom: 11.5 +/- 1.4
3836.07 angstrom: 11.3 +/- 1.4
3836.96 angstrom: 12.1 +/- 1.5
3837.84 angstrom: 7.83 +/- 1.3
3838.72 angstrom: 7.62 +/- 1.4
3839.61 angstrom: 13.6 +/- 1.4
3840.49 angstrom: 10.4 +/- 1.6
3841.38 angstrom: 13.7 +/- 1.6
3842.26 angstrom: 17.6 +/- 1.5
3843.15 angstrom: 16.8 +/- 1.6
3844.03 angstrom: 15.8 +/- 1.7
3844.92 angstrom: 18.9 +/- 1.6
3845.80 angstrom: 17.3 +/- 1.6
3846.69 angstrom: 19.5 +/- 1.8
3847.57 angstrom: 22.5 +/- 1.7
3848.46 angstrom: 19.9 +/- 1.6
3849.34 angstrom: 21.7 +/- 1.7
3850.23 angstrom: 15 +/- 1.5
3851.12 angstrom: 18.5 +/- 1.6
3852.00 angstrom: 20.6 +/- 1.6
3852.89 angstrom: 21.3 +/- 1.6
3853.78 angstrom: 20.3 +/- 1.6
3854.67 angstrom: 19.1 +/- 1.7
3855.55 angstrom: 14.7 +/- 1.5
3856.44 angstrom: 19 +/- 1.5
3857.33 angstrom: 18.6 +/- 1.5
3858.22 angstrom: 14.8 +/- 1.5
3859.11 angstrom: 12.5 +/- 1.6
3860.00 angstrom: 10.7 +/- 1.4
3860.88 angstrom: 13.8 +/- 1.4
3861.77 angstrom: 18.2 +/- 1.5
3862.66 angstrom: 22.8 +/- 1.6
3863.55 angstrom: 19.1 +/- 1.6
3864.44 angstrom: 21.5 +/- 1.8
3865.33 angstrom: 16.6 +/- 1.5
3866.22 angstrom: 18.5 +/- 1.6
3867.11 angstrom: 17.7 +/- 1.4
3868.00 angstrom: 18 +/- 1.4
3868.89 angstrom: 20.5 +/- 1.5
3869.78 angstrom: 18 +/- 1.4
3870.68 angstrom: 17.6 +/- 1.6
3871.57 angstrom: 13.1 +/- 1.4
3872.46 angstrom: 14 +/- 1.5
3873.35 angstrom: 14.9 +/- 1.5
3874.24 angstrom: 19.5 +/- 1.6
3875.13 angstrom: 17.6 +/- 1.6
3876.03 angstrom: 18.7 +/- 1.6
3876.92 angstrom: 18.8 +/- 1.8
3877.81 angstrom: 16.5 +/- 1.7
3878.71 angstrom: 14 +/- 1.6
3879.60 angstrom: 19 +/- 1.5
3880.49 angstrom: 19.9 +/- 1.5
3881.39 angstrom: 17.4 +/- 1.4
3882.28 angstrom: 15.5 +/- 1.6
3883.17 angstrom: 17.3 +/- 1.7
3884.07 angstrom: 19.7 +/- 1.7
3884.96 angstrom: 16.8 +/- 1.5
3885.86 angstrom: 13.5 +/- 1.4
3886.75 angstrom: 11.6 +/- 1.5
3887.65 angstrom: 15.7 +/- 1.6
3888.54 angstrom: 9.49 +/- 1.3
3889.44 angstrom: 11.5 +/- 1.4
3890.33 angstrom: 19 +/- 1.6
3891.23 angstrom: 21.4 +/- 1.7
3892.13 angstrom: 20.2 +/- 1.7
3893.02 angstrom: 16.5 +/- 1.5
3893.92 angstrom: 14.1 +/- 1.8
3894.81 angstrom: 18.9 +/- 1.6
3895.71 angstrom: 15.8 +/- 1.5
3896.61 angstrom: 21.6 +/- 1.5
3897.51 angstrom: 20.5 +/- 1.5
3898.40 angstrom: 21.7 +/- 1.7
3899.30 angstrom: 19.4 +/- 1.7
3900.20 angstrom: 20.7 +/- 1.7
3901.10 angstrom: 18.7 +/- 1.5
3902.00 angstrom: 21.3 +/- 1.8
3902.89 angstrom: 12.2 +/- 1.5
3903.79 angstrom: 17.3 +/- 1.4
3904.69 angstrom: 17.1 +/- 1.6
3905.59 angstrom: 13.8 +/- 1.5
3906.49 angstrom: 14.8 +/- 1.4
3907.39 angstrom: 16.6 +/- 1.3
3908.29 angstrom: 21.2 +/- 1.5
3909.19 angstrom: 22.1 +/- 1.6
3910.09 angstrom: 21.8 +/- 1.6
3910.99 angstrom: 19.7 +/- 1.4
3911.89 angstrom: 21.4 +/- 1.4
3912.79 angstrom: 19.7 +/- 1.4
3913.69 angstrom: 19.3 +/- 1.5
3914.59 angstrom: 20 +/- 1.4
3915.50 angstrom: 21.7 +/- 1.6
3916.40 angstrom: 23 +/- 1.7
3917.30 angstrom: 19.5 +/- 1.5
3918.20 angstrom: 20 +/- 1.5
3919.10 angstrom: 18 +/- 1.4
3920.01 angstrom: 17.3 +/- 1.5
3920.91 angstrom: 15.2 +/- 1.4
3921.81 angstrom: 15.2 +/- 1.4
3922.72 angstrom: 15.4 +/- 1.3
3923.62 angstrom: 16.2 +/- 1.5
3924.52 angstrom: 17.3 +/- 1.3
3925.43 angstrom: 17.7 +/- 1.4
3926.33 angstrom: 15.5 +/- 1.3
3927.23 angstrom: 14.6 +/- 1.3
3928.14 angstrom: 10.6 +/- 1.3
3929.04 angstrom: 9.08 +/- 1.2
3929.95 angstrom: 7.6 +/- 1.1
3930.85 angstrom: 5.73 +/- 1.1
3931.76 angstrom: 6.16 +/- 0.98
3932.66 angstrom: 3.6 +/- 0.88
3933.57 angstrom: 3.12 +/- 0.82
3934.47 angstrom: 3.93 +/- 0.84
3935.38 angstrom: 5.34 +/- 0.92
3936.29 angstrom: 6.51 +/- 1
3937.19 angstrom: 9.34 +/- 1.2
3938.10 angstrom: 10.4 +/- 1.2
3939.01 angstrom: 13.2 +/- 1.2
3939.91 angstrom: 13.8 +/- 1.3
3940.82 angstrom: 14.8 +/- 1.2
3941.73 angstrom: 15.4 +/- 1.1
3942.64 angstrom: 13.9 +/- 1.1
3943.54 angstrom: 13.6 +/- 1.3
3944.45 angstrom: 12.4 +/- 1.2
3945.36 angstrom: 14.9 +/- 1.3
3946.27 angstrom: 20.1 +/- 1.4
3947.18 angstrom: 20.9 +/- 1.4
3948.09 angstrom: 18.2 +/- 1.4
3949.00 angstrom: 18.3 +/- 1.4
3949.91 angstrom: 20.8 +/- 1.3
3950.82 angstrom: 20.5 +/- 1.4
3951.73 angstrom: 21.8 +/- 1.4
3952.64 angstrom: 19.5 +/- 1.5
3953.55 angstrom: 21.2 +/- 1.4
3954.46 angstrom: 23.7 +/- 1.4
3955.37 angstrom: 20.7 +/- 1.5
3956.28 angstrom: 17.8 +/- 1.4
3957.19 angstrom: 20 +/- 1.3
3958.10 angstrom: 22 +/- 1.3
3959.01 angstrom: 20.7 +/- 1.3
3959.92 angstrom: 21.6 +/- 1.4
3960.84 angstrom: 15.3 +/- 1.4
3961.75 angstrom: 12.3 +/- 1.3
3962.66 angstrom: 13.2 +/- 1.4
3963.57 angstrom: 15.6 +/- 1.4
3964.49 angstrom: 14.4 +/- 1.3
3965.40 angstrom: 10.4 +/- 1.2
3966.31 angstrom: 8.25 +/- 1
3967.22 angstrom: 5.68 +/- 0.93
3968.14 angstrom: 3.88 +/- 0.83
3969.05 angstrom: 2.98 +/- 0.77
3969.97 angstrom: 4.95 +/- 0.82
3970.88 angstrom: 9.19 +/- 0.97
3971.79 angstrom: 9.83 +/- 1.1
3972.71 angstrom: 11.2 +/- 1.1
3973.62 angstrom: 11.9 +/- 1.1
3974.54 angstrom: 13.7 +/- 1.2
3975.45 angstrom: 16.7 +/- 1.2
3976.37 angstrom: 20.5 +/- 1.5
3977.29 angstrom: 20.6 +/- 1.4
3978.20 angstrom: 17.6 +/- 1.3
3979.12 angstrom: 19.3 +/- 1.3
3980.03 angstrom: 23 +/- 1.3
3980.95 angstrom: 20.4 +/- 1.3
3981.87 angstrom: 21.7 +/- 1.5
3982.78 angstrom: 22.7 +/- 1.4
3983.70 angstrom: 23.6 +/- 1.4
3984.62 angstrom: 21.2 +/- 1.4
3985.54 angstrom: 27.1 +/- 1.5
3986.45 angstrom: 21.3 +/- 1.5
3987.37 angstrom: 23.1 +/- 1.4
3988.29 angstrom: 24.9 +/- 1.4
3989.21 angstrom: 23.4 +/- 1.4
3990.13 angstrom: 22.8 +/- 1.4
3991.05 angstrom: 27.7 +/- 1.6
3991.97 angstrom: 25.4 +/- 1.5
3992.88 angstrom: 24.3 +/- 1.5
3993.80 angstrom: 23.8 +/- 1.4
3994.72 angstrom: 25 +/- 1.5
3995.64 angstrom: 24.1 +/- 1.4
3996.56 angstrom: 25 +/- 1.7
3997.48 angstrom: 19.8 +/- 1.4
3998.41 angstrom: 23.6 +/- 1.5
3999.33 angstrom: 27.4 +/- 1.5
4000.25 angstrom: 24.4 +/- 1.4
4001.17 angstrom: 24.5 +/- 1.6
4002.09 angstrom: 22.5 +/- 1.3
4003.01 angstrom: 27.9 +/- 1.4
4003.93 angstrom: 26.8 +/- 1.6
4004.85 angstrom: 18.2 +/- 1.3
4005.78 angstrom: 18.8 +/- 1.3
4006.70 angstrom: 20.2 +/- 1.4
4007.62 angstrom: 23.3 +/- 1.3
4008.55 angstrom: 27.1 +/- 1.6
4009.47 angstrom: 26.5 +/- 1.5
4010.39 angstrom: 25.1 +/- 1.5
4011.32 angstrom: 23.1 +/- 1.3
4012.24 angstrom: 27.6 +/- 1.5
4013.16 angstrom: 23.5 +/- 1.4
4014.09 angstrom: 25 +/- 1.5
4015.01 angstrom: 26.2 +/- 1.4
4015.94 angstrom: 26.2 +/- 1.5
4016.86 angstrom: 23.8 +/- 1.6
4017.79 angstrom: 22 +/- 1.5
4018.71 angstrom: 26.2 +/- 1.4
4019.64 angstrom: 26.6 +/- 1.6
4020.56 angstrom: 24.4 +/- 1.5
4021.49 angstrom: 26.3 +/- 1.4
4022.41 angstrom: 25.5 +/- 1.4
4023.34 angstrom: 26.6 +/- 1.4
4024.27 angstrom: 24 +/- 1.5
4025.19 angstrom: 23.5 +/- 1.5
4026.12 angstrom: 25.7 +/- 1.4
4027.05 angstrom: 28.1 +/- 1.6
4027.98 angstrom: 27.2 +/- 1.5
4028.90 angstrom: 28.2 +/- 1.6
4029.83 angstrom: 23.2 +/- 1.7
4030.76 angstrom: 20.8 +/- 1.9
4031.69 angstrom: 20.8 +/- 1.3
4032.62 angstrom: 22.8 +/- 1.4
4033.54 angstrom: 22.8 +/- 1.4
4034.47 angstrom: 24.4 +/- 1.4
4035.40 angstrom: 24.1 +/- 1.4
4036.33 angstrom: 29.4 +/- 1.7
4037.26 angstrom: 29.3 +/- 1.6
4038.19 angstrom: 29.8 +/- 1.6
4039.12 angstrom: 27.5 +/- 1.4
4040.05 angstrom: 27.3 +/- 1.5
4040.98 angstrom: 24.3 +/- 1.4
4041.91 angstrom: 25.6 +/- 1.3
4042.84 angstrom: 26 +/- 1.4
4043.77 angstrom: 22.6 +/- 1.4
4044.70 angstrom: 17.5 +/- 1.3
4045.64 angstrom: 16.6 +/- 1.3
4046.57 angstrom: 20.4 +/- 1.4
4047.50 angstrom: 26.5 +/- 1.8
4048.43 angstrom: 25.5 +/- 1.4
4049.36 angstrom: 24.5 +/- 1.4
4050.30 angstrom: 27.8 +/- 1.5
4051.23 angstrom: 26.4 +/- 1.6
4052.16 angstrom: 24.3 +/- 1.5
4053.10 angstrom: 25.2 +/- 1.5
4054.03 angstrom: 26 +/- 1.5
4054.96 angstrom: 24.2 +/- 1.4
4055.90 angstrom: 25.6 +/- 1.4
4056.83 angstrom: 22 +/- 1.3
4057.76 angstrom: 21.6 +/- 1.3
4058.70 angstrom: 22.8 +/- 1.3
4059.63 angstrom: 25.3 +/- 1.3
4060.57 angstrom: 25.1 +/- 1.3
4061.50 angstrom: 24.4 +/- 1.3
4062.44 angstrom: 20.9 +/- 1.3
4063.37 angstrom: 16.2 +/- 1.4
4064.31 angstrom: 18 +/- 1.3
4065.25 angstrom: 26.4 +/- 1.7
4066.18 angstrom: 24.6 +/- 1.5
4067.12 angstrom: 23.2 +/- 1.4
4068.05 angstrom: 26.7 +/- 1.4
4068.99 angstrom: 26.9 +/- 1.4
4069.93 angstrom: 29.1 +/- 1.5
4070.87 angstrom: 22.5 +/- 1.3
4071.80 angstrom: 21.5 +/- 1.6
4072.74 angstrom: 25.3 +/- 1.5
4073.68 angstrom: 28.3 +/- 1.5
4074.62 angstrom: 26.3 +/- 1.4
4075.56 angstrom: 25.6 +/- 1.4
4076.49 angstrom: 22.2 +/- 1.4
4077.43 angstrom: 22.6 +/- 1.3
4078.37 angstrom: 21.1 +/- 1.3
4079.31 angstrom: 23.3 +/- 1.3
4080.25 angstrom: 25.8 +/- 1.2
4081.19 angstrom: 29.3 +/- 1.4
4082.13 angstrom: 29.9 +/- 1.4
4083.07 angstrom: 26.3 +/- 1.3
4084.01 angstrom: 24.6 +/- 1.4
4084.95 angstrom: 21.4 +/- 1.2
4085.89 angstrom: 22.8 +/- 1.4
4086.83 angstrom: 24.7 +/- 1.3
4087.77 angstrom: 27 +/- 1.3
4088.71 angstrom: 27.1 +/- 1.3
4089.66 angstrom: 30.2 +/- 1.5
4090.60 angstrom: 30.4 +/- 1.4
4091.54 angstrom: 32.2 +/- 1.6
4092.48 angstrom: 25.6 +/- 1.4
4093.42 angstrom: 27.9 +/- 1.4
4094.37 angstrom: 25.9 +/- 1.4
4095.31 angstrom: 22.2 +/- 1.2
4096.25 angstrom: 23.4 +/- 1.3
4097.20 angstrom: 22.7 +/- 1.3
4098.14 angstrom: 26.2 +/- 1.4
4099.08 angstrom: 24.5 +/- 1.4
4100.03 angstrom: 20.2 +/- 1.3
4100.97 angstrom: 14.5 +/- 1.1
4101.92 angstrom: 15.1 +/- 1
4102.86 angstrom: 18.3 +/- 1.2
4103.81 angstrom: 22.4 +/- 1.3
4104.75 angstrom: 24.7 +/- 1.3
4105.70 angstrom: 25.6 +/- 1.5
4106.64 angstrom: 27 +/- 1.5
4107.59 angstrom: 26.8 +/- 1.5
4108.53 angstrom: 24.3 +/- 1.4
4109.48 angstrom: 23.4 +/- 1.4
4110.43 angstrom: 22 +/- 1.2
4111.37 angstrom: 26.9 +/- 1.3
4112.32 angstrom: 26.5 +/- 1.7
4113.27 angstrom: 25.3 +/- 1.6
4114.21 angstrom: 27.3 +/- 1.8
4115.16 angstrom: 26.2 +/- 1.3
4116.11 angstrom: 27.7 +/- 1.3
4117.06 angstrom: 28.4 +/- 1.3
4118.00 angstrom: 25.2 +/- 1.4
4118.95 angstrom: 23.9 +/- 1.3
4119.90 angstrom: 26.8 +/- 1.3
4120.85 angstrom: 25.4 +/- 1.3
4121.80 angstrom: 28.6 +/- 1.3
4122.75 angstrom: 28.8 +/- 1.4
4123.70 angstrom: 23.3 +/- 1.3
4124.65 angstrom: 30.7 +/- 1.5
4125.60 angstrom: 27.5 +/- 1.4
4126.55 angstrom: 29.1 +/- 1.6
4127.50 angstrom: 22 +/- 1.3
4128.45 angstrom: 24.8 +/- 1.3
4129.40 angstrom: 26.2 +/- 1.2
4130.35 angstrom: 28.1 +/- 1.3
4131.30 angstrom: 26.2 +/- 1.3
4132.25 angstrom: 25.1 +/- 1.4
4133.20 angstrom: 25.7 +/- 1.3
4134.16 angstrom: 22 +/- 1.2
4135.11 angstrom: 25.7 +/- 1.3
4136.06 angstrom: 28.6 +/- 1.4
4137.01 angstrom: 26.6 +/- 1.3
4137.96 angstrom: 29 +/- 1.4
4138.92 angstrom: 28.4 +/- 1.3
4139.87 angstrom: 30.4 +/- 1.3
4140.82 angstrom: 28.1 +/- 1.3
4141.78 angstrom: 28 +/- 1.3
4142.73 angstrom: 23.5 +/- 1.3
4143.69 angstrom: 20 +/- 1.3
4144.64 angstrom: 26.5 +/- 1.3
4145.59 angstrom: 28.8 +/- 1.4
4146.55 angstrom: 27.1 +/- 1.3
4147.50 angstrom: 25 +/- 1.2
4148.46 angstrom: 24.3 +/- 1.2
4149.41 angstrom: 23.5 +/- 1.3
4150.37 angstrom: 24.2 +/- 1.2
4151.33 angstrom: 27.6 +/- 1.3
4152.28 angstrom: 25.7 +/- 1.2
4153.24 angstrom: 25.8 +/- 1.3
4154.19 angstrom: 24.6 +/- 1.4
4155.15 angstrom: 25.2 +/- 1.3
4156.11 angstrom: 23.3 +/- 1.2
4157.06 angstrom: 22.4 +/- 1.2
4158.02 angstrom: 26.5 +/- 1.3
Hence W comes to 1.60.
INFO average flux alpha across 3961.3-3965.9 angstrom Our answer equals 13.1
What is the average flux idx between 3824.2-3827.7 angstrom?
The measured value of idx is 11.6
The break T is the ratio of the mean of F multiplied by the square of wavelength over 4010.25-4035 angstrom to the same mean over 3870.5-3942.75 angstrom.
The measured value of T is 1.67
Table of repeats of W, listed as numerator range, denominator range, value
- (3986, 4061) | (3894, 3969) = 1.63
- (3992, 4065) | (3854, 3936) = 1.59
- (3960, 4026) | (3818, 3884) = 1.41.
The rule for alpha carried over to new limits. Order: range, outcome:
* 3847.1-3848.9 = 21.2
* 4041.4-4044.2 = 24.8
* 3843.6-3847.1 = 17.8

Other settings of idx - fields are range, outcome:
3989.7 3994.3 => 24.8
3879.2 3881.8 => 18.8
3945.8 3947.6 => 20.4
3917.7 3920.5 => 18.4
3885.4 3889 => 12.6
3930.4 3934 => 4.66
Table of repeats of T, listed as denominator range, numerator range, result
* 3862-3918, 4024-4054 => 1.48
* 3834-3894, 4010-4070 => 1.62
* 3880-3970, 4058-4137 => 1.73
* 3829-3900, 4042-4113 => 1.65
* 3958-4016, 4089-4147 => 1.37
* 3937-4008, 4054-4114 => 1.39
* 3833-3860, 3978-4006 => 1.60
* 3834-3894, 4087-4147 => 1.76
